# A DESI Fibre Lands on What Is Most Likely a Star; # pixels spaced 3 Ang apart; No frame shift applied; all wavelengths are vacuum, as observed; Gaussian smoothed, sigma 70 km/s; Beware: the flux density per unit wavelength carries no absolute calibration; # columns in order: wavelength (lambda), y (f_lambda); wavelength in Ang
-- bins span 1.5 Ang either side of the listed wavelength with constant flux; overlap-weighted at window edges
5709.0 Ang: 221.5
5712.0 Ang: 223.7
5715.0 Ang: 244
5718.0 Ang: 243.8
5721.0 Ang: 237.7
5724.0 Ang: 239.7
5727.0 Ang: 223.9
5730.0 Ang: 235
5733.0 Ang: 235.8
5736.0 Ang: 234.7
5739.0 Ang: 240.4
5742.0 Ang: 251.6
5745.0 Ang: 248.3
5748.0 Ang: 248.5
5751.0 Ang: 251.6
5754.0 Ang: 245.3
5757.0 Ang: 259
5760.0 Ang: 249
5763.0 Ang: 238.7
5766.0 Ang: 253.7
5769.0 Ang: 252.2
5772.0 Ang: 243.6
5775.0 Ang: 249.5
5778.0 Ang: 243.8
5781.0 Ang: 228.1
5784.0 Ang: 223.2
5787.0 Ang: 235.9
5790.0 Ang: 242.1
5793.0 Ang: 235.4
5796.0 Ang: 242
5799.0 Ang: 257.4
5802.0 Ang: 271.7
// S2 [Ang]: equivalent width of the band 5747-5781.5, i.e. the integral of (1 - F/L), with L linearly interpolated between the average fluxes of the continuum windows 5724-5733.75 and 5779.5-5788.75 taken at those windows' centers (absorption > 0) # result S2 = -2.5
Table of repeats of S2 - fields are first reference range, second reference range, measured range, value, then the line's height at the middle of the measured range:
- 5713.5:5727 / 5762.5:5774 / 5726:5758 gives 0.0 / 243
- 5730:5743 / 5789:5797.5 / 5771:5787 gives 0.2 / 240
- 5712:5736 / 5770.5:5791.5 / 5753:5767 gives -0.7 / 237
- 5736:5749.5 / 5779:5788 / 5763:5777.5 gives -0.8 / 235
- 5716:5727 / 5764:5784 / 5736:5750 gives -0.3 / 240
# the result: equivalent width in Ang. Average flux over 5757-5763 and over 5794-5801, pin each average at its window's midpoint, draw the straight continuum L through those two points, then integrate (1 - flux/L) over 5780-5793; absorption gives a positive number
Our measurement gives 0.9 Ang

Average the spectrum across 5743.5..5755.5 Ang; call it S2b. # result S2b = 248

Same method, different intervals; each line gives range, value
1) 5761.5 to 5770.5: 248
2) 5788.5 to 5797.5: 240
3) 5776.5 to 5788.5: 233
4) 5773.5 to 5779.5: 247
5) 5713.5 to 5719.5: 244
